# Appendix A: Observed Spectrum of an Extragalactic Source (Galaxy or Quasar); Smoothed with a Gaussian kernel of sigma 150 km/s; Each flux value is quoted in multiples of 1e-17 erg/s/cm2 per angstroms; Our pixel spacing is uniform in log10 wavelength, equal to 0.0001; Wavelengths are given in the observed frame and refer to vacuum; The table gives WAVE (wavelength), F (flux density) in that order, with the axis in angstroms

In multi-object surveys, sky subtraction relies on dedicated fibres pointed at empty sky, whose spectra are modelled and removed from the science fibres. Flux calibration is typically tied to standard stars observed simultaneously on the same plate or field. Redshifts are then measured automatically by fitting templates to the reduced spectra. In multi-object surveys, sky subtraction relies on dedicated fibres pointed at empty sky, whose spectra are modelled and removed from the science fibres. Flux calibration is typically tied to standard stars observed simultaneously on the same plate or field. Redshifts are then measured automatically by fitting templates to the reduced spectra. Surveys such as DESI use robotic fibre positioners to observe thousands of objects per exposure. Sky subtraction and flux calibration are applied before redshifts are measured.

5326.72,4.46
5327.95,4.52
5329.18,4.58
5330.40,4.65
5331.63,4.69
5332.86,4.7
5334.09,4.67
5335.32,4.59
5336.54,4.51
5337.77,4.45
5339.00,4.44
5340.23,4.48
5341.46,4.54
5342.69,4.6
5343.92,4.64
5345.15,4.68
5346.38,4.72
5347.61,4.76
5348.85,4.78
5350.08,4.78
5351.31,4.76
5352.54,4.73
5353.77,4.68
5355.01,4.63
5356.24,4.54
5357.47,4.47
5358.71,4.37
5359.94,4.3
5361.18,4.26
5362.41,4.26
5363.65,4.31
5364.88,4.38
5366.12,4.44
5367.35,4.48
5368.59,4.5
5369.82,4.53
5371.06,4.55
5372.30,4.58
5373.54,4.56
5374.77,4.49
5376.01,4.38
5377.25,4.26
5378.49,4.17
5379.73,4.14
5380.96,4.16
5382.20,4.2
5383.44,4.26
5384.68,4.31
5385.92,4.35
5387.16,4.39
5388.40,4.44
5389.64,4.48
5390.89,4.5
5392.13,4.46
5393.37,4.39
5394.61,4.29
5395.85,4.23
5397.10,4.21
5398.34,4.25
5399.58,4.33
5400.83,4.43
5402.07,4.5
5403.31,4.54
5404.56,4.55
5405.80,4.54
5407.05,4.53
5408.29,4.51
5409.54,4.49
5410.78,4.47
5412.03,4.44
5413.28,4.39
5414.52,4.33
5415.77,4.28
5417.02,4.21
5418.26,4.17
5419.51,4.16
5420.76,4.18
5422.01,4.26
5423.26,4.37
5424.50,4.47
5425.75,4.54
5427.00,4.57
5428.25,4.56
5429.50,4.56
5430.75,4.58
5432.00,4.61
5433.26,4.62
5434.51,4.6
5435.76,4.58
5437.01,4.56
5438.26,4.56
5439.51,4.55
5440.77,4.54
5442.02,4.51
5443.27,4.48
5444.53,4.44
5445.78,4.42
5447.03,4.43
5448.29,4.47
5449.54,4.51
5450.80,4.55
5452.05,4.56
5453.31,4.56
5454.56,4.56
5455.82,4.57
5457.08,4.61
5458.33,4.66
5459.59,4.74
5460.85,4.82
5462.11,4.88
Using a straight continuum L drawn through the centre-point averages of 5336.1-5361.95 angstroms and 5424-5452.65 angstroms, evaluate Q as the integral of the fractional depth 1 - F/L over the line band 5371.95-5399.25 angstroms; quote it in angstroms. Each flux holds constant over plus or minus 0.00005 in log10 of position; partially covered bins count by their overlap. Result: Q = 1.3 angstroms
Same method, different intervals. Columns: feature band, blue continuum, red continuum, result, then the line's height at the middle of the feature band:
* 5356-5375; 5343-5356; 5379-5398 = 0.5 angstroms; 4.55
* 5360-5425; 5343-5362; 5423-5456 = 2.8 angstroms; 4.57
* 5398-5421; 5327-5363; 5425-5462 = 0.9 angstroms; 4.57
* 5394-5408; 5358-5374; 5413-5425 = -0.2 angstroms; 4.33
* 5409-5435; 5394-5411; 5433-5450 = 0.3 angstroms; 4.47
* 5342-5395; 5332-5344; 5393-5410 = 0.3 angstroms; 4.49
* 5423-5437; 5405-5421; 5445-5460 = -0.3 angstroms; 4.45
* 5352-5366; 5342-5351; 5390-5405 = 0.6 angstroms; 4.63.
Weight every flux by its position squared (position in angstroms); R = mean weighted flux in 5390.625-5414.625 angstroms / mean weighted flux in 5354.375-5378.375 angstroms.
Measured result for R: 1.01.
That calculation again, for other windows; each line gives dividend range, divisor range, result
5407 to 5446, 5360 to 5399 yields 1.04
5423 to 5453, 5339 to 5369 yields 1.03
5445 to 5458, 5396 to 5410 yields 1.04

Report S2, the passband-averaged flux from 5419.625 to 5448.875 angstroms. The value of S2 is 4.49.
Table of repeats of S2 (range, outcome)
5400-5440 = 4.46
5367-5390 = 4.38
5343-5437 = 4.45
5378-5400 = 4.31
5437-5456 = 4.51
